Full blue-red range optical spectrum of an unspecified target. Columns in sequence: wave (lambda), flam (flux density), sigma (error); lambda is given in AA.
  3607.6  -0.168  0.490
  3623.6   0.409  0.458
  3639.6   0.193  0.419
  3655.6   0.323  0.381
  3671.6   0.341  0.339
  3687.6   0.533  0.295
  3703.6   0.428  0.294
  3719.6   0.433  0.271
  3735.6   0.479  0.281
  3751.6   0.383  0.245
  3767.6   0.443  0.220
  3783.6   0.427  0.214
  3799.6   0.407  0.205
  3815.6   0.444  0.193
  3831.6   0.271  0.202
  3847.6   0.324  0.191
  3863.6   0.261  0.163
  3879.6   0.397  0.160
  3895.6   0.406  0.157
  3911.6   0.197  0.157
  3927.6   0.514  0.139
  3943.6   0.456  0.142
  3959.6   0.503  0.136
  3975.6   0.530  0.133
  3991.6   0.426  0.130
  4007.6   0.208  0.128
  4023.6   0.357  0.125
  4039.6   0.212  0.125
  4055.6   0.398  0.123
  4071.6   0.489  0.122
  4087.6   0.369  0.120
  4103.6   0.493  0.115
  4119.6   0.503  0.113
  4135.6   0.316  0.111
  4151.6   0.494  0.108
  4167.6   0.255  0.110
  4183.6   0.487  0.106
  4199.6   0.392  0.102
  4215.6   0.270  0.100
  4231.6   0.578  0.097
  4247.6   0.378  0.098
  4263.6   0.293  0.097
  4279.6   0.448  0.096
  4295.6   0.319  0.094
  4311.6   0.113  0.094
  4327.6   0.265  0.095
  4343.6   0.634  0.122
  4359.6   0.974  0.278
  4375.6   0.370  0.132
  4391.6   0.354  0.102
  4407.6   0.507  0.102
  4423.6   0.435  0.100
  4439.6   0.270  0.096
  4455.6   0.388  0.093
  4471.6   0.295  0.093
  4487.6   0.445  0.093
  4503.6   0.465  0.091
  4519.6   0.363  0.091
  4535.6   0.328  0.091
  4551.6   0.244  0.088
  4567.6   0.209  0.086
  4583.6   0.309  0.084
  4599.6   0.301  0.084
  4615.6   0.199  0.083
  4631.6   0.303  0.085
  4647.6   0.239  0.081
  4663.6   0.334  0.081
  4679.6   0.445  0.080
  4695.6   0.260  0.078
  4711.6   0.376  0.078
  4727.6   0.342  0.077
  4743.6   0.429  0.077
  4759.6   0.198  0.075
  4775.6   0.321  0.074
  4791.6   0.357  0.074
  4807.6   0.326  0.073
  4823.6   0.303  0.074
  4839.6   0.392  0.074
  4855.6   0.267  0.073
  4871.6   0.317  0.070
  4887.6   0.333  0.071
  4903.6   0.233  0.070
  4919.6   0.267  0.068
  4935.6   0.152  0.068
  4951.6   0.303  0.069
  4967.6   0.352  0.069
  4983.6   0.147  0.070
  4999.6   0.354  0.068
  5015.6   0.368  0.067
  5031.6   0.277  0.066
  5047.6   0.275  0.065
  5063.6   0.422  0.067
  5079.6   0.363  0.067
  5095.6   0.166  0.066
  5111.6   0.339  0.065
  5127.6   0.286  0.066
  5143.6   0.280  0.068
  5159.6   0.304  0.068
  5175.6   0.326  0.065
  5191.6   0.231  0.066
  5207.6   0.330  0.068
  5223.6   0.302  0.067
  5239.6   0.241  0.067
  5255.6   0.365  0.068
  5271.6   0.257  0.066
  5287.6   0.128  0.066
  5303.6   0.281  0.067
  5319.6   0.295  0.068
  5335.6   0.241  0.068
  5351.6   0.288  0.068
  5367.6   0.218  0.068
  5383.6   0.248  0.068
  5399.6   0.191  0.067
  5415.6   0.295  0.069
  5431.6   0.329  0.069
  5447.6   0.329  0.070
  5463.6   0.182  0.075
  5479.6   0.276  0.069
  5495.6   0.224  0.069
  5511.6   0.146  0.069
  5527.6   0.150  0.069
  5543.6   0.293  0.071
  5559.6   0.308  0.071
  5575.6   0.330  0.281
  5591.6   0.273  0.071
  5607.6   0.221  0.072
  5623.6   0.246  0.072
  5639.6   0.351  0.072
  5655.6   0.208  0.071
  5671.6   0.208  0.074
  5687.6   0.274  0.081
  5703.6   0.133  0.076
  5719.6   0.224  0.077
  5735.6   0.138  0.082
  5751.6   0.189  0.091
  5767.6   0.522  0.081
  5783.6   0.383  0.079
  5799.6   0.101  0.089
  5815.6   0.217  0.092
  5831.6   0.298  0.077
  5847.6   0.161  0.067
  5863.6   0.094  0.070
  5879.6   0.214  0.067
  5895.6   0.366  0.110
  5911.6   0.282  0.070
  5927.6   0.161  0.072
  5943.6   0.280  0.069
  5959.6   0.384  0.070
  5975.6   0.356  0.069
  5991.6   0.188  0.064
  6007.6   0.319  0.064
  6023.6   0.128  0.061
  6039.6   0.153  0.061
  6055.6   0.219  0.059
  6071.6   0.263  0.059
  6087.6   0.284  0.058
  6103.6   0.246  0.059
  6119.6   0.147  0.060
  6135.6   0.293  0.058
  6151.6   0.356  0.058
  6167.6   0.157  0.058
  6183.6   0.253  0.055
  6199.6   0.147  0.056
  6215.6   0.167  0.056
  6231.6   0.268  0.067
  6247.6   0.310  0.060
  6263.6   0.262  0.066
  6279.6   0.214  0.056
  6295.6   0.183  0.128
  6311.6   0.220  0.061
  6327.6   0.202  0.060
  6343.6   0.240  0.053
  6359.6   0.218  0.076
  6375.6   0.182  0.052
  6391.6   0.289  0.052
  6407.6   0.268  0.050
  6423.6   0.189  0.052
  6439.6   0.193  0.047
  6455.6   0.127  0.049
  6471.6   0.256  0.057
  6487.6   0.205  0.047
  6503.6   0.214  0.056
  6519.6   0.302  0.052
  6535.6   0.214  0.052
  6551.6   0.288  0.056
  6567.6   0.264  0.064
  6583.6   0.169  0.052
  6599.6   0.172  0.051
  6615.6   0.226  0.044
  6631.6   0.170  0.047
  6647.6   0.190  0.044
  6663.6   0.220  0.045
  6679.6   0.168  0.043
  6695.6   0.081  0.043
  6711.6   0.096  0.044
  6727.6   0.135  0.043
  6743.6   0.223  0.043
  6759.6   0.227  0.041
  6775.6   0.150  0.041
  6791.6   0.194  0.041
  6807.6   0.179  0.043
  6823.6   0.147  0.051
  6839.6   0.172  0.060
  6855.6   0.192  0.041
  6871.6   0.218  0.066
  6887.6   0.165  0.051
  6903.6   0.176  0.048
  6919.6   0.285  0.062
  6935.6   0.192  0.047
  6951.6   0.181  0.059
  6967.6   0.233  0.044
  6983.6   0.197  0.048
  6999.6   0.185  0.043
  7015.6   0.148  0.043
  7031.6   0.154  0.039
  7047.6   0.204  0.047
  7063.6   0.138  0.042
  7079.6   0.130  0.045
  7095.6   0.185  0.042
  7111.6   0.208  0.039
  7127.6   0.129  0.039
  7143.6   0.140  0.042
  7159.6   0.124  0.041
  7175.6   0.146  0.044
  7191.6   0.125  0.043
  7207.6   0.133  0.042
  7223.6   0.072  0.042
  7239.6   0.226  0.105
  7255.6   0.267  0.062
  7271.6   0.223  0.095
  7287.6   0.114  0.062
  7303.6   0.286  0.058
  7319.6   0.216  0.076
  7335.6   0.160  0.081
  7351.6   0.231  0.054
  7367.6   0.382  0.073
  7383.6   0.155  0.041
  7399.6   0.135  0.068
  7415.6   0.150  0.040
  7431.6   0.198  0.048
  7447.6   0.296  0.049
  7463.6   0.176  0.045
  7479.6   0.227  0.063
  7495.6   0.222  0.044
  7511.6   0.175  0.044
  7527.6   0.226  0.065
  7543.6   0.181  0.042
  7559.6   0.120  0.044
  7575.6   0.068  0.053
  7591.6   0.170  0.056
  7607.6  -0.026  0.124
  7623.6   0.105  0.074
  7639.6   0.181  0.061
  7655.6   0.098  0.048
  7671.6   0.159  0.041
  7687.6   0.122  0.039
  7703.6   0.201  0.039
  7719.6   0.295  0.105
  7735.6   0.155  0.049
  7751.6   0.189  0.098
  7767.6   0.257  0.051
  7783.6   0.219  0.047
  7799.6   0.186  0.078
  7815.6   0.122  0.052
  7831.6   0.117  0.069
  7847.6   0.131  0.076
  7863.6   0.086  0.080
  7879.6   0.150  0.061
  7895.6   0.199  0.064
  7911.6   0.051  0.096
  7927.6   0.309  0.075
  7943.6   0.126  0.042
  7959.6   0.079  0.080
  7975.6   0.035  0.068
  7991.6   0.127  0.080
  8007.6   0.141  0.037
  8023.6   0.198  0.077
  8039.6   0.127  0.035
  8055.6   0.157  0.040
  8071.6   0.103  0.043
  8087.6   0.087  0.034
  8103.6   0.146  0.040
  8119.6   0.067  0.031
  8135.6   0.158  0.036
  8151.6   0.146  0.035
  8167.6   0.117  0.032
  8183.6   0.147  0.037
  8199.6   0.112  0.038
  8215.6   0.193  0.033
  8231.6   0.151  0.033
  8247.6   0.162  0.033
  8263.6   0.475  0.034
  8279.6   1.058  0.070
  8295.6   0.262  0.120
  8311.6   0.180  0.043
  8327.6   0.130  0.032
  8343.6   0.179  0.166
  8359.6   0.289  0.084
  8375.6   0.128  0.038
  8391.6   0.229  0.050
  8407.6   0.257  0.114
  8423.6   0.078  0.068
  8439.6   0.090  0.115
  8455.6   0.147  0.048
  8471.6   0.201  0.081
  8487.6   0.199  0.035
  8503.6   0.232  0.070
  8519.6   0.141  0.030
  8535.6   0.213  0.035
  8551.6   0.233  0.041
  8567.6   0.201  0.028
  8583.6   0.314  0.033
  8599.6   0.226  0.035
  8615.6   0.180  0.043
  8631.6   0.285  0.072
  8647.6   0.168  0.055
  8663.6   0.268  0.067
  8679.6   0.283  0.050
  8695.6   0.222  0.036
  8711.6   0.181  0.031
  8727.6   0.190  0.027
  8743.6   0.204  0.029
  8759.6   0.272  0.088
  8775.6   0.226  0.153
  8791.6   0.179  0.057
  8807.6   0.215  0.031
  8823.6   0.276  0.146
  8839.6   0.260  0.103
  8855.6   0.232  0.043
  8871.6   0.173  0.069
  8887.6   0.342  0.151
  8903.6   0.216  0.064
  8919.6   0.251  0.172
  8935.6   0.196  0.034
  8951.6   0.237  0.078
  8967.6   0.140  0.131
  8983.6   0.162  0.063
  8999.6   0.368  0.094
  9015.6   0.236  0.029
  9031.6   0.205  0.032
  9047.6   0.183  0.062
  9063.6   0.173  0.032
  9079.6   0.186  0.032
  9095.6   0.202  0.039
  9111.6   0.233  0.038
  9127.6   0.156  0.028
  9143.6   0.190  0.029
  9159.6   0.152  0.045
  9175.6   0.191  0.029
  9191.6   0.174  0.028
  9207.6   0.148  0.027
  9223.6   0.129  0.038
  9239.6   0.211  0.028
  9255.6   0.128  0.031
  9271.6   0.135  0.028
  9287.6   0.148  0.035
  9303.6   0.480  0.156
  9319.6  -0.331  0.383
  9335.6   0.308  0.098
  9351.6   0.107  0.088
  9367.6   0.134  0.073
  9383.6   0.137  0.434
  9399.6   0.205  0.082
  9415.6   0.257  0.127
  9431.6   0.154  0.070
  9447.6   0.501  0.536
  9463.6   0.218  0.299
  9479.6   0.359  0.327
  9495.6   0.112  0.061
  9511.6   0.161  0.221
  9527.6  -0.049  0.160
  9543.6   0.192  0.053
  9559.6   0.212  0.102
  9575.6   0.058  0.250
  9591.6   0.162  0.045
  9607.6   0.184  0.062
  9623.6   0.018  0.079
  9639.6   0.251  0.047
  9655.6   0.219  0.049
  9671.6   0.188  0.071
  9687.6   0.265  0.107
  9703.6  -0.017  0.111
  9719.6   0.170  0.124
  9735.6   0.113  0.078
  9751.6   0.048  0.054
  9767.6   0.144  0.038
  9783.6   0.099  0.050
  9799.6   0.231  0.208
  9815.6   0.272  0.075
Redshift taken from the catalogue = 1.22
